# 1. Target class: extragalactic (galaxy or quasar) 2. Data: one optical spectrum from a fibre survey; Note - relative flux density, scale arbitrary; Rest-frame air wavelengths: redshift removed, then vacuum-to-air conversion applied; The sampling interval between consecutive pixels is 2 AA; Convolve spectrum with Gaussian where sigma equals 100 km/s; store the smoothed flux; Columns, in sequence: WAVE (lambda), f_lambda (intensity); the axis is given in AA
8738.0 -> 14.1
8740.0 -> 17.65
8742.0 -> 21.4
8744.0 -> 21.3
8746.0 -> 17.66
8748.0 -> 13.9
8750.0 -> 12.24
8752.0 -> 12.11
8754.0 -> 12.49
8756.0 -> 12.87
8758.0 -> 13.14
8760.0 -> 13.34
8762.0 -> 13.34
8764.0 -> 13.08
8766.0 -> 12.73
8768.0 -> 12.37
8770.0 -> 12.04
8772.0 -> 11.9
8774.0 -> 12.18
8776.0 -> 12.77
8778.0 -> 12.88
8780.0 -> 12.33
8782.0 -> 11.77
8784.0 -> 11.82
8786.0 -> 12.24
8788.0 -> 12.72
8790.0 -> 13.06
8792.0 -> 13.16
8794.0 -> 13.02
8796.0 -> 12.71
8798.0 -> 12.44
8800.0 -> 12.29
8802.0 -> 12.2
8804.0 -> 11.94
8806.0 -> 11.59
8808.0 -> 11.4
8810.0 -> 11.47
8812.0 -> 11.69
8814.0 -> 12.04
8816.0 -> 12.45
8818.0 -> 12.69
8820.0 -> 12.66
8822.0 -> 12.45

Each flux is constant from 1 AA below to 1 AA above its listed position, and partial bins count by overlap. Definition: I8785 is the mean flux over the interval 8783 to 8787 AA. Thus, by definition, 12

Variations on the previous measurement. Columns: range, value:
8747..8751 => 13.1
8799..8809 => 11.9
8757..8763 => 13.3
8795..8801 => 12.5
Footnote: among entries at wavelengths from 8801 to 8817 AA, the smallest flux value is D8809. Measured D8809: 11.4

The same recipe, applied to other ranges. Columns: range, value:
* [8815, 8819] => 12.45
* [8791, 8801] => 12.29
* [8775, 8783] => 11.77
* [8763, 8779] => 11.9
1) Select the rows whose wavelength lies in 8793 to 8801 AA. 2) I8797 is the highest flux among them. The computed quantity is 13.02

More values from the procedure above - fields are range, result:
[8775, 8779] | 12.88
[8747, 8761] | 13.9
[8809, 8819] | 12.69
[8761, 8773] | 13.34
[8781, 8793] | 13.16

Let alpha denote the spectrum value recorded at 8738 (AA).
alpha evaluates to 14.1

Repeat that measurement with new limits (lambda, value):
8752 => 12.11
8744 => 21.3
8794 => 13.02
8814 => 12.04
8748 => 13.9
